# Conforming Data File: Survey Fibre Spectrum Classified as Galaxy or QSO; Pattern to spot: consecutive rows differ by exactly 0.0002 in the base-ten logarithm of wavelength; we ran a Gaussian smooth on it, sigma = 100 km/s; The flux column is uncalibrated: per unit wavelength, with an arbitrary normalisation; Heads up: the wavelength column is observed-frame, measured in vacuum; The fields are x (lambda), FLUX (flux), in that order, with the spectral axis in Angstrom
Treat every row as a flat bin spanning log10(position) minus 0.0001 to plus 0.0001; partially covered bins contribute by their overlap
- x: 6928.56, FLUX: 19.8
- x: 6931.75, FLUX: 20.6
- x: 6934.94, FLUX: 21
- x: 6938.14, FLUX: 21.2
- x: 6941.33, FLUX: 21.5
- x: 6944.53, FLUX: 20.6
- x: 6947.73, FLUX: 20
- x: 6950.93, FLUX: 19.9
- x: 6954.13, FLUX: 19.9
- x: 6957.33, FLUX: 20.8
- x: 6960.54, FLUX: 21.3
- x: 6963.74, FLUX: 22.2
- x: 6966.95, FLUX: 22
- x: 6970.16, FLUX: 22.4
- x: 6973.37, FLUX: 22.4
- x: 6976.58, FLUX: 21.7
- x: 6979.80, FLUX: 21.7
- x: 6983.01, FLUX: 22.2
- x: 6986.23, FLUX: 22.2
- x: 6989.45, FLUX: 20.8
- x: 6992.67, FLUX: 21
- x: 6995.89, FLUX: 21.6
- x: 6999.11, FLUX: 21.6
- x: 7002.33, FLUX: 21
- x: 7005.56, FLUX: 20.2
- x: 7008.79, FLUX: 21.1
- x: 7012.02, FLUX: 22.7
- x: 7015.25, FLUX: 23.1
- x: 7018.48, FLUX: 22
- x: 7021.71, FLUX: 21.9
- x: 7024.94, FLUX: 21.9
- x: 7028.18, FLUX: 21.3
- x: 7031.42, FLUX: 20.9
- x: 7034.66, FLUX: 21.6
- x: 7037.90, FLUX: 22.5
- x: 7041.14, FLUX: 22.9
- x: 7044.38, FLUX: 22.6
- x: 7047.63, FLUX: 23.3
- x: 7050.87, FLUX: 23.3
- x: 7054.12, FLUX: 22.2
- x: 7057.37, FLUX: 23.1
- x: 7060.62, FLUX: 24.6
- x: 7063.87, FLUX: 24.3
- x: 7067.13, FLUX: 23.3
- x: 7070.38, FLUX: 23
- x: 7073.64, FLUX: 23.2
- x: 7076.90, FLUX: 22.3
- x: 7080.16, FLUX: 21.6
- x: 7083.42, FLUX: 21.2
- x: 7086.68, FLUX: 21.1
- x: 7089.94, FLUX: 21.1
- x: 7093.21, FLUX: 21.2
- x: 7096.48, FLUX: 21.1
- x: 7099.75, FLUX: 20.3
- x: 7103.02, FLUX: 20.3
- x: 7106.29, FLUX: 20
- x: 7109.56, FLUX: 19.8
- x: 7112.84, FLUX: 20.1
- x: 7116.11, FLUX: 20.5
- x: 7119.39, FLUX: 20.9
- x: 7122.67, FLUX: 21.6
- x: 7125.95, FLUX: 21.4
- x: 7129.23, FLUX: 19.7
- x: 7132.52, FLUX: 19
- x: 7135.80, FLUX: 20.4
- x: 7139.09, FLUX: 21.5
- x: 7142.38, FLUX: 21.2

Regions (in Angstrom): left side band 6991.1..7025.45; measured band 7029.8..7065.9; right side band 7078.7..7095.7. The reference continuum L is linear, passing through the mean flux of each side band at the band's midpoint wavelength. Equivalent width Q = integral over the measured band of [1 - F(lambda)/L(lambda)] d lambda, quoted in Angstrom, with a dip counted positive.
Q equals -2.4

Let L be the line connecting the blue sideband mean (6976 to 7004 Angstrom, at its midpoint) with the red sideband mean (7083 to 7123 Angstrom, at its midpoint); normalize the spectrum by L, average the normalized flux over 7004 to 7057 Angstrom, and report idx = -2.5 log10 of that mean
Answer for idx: -0.05 mag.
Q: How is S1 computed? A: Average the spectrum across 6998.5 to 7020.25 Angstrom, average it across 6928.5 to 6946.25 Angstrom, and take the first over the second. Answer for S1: 1.04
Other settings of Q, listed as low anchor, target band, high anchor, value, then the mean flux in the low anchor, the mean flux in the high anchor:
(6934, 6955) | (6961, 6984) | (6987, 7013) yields -1.2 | 20.6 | 21.2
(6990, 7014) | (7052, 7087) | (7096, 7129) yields -3.3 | 21.3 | 20.5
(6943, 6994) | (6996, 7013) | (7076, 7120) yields -0.1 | 21.3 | 20.8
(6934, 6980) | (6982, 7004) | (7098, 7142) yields -0.4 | 21.2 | 20.4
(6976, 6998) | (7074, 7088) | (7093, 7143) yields -0.6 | 21.6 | 20.5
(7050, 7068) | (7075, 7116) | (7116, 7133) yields 1.9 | 23.5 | 20.6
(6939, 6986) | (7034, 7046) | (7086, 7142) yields -0.9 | 21.4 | 20.6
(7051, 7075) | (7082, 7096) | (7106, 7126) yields 0.5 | 23.4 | 20.6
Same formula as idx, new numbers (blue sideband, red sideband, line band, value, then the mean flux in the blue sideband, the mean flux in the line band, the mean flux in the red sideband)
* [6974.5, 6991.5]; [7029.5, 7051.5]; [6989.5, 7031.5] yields 0.02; 21.7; 21.6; 22.4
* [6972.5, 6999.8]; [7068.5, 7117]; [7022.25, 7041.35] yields -0.02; 21.7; 21.8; 21.1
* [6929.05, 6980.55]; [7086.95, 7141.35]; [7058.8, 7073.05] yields -0.15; 21.2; 23.7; 20.6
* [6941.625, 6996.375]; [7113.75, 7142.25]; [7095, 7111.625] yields 0.02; 21.3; 20.3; 20.6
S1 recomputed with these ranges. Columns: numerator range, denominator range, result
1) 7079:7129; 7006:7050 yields 0.94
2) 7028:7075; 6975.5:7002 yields 1.06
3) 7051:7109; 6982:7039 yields 1.02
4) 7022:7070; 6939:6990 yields 1.06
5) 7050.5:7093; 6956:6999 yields 1.04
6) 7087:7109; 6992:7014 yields 0.97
